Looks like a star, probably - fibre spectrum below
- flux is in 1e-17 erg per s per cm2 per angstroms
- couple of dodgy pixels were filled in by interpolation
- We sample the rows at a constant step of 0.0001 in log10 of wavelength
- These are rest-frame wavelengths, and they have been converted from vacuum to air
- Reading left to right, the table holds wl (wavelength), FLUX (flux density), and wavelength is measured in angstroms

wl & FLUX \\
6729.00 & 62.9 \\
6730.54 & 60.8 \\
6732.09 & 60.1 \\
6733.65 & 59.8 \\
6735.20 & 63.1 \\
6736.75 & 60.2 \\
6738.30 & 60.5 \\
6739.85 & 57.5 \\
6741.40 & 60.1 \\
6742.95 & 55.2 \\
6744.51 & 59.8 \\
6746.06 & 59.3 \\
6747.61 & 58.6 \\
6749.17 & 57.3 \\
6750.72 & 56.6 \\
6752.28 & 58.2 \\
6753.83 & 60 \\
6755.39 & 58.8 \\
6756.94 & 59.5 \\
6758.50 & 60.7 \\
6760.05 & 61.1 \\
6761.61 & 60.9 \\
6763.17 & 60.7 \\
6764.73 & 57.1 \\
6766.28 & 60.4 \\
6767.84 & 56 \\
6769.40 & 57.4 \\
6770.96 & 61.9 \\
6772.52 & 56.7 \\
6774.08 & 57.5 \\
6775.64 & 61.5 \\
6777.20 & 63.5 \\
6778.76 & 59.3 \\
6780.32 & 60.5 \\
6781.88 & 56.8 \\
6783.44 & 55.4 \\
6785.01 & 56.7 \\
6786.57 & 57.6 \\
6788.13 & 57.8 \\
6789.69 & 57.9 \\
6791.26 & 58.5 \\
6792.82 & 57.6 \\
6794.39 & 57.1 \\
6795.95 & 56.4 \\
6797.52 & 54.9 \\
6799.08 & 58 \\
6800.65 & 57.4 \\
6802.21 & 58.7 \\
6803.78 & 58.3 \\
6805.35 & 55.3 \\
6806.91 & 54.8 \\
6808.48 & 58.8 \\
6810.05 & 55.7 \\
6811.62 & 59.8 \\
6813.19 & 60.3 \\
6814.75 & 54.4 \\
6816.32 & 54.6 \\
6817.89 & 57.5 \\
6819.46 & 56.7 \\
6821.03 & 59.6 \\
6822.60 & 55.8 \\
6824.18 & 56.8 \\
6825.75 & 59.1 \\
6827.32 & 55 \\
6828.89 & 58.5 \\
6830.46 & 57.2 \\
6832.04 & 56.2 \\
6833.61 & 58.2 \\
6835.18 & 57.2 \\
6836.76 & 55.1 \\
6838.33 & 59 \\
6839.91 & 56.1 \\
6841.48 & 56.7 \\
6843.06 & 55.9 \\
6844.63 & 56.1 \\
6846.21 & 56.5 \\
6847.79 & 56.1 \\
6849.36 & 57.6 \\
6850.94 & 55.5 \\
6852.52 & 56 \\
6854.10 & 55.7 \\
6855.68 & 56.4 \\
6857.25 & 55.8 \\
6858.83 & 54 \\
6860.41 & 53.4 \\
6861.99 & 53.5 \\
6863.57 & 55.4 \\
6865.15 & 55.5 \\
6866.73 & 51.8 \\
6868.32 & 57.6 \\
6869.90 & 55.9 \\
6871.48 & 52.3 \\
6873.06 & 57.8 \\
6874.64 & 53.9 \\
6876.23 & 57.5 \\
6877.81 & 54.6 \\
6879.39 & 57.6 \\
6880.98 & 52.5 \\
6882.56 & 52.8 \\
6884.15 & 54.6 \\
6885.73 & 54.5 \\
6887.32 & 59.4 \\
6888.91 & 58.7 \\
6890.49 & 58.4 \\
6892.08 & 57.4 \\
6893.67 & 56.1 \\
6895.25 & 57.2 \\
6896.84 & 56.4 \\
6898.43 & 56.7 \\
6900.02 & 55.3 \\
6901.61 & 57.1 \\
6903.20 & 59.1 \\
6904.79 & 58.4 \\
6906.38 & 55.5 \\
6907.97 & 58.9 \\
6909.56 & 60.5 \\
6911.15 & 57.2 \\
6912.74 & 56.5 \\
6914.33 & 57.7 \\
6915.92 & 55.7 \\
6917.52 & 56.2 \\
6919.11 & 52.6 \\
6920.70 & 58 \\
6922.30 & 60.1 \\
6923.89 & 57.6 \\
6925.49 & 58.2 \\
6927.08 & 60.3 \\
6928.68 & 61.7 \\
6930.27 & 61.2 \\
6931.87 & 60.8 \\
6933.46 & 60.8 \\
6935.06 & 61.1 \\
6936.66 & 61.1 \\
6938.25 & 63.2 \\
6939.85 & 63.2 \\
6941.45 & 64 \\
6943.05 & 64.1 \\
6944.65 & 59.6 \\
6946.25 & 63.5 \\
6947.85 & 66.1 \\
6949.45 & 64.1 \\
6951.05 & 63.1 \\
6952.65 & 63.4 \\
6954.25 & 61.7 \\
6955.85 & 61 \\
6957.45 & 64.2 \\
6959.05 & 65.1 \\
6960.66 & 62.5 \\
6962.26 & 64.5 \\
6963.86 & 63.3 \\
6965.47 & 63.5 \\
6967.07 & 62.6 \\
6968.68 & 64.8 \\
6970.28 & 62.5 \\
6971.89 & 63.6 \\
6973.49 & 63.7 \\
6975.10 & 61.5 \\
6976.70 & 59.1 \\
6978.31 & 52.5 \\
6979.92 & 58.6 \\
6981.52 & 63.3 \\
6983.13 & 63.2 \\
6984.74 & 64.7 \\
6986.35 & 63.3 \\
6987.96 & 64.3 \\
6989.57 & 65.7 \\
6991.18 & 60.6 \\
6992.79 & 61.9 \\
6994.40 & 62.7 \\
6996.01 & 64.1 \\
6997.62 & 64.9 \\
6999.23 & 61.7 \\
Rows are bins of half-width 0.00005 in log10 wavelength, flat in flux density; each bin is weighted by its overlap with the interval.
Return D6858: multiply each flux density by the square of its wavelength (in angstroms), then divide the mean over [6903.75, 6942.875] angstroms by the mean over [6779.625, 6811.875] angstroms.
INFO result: 1.07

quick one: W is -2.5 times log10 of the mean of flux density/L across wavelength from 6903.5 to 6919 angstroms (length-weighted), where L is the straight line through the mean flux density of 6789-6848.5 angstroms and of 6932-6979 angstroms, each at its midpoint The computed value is 0.06 mag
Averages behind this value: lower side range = 57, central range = 57.3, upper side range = 62.5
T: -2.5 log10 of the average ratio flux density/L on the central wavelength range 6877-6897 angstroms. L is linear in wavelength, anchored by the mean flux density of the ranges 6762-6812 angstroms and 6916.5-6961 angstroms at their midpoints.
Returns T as 0.08 mag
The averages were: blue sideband 58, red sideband 61.3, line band 56.2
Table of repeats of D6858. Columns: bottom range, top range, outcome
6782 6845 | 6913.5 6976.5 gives 1.12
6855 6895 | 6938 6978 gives 1.16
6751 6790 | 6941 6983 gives 1.12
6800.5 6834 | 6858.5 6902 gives 0.99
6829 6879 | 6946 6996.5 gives 1.16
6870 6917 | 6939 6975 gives 1.14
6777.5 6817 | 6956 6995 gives 1.15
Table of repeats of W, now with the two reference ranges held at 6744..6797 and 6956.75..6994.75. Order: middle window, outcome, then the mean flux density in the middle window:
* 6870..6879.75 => 0.09 mag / 55.6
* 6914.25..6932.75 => 0.06 mag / 58.4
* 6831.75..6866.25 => 0.08 mag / 56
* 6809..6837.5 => 0.05 mag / 57.1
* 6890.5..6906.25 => 0.07 mag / 57.1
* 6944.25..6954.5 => -0.02 mag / 63.3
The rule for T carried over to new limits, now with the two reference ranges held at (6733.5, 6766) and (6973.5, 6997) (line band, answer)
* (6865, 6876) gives 0.11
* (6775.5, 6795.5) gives 0.02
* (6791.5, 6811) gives 0.05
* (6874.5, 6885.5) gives 0.11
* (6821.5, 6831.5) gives 0.06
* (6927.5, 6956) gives -0.02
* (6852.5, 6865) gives 0.10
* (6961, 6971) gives -0.03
